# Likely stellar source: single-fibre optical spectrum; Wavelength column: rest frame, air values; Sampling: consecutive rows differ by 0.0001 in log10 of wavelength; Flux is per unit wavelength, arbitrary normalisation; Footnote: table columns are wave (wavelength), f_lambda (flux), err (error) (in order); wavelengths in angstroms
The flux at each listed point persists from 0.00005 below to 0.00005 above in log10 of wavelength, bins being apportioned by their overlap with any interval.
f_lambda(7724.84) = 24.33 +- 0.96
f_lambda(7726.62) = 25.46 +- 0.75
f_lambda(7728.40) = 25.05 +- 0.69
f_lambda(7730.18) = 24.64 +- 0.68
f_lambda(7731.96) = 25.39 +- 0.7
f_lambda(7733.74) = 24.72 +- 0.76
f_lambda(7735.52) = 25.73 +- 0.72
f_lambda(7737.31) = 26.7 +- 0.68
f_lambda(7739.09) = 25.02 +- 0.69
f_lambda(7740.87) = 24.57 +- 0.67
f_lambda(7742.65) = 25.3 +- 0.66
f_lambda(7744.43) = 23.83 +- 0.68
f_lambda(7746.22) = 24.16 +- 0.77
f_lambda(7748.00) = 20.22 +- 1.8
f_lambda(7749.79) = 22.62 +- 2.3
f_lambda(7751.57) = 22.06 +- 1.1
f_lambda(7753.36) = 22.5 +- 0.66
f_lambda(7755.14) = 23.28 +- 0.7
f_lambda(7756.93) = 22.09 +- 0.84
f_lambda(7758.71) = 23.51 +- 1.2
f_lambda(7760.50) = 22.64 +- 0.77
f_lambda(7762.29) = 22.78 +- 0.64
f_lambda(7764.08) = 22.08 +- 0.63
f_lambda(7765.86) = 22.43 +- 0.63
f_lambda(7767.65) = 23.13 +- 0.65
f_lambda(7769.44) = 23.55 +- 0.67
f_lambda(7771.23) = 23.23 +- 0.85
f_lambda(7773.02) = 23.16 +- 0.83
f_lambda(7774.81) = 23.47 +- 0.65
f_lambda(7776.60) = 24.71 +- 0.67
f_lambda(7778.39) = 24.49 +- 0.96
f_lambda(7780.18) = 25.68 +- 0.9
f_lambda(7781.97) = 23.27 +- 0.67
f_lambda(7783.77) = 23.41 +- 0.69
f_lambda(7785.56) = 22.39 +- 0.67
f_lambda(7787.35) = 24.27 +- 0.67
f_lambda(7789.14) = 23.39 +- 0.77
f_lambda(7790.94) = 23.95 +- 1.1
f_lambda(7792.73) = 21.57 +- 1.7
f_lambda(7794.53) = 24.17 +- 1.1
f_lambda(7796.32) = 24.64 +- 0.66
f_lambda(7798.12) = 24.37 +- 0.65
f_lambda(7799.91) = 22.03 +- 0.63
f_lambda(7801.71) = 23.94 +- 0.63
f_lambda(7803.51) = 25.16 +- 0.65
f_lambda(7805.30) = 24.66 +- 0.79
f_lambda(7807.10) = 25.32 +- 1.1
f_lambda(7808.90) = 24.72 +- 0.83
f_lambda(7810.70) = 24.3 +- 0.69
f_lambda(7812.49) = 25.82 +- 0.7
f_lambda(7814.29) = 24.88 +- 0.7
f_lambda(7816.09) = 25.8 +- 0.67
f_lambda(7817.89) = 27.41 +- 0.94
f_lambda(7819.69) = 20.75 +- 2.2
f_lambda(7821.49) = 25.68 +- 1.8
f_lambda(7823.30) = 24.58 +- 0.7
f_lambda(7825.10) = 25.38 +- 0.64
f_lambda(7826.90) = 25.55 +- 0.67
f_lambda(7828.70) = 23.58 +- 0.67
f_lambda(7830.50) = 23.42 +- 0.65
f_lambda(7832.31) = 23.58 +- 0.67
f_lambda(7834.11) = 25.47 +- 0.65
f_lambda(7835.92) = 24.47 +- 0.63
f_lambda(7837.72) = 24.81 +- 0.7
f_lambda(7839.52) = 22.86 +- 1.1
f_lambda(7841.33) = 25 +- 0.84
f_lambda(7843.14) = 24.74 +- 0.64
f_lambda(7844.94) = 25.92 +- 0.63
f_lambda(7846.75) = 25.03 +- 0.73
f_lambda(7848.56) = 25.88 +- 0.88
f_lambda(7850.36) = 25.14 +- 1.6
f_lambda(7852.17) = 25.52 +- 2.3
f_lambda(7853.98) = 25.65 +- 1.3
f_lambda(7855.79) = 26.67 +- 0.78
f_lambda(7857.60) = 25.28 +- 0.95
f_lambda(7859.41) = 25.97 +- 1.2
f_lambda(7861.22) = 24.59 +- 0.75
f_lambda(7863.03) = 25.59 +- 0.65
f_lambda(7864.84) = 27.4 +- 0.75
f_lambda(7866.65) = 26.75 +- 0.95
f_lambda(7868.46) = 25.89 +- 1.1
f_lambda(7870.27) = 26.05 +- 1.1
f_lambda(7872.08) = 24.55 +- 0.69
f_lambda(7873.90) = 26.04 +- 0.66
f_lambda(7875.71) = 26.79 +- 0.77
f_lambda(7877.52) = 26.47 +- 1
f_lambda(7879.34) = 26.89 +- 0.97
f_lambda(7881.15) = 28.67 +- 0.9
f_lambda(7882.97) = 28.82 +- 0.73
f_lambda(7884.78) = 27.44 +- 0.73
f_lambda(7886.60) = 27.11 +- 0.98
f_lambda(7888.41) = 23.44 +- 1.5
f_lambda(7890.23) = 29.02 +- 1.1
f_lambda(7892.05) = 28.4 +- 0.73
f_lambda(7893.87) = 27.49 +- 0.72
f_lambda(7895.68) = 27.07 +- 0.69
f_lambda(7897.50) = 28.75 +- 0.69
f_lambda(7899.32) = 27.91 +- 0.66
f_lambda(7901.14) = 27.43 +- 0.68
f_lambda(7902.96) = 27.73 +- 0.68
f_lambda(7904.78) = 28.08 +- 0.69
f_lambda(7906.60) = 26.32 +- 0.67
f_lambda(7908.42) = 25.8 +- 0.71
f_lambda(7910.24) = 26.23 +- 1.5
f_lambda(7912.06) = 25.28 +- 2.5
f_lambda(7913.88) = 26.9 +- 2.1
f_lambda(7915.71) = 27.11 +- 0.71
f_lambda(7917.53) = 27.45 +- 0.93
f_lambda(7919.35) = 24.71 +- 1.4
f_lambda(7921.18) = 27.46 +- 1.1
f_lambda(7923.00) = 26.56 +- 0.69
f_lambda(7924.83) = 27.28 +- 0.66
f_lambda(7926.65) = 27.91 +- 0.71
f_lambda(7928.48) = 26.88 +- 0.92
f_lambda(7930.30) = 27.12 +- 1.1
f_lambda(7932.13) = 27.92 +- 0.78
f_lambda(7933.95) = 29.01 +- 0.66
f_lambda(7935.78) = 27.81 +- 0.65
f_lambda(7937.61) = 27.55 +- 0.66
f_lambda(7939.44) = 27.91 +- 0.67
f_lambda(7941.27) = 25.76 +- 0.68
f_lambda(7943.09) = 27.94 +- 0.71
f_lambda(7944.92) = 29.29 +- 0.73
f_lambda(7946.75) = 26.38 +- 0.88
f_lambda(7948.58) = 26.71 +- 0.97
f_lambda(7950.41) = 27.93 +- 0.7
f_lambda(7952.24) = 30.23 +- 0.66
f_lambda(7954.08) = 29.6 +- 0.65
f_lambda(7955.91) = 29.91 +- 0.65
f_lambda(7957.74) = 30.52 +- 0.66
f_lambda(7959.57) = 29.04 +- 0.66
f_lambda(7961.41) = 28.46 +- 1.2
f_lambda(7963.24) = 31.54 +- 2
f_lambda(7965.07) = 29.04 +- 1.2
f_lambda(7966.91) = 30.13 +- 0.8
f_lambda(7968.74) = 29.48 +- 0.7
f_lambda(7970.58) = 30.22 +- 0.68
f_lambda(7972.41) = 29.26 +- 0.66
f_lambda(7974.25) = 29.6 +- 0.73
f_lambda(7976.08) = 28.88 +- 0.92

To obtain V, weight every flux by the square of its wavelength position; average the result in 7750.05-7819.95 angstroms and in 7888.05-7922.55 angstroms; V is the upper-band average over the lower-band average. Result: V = 1.2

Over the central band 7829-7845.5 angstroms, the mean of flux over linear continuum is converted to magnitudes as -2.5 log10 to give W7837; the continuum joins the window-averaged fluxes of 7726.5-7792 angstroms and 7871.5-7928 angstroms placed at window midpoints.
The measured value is 0.05 mag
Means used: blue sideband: 23.7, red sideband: 27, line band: 24.4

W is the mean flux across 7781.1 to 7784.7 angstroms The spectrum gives 23.3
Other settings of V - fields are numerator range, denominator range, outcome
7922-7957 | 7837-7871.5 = 1.12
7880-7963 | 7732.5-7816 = 1.21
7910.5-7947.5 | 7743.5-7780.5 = 1.23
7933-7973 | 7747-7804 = 1.30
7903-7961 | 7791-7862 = 1.15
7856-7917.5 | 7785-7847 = 1.12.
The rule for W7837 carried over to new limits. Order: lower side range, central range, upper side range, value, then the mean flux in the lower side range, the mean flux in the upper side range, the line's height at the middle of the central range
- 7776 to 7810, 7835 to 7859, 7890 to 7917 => 0.02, 24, 27.3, 25.6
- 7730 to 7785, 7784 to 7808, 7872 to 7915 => 0.04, 23.7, 27.1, 24.6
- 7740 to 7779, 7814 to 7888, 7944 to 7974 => 0.02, 23.2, 29.2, 25.9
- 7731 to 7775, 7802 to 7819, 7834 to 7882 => -0.02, 23.5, 25.7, 24.7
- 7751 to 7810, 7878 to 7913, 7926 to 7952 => -0.03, 23.5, 27.6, 26.5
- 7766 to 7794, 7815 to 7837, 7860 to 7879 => 0.01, 23.5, 26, 24.8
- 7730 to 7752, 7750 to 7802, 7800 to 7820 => 0.06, 24.3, 24.8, 24.5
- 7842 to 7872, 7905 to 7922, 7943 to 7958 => 0.04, 25.7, 28.7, 27.5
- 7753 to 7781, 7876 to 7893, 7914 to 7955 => -0.04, 23.3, 27.6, 26.3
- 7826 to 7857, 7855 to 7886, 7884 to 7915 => -0.02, 24.9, 27.1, 26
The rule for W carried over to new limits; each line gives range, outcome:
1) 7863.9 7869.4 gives 26.7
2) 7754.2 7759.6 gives 23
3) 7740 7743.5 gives 25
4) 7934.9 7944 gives 27.4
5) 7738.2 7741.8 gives 24.8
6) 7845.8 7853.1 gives 25.4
